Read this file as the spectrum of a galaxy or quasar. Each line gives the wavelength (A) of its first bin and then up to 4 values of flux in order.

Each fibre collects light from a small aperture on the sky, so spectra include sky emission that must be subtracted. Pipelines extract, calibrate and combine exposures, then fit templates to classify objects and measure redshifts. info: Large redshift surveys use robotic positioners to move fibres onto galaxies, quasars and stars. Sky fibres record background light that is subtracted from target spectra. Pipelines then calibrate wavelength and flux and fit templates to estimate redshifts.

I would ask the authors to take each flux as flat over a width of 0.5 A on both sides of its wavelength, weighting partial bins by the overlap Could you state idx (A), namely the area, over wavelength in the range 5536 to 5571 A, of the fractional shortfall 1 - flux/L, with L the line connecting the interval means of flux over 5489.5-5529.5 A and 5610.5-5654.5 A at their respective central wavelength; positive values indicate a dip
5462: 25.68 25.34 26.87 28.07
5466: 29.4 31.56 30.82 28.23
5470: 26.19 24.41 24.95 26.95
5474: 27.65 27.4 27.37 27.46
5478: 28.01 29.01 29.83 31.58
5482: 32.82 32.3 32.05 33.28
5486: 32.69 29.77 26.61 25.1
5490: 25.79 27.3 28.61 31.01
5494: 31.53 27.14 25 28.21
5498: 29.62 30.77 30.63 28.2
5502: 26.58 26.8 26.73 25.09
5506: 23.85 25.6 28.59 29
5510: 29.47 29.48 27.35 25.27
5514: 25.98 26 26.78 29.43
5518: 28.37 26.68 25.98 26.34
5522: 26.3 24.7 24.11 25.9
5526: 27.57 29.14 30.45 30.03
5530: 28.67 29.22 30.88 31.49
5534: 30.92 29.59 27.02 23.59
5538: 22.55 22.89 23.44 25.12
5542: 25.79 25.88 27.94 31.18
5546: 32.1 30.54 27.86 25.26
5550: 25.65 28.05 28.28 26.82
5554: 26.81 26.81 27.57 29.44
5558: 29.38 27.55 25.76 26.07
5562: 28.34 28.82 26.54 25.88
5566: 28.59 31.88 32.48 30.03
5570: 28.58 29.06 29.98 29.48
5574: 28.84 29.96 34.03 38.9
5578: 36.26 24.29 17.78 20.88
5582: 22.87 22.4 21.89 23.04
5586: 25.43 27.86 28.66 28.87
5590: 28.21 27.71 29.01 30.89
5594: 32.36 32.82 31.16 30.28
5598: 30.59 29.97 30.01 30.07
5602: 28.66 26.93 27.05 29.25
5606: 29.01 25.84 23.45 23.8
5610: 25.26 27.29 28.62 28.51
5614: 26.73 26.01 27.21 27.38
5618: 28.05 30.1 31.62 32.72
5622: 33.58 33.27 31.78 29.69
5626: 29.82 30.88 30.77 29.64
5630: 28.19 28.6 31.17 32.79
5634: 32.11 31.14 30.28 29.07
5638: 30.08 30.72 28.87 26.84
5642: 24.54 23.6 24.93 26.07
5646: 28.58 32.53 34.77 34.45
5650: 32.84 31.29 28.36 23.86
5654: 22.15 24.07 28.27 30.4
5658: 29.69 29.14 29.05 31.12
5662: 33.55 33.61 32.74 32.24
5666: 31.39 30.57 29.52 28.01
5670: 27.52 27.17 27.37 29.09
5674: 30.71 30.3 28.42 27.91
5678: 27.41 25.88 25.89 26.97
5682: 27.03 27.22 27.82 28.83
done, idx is 0.89 A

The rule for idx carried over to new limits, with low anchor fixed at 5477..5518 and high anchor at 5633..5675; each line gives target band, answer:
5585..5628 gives 0.27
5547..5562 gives 0.73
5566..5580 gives -0.77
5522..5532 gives 0.28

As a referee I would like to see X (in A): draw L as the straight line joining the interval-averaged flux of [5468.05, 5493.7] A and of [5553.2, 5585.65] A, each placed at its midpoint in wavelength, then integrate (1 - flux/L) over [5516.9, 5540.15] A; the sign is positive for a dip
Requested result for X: 0.74 A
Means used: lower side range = 28.7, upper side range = 27.8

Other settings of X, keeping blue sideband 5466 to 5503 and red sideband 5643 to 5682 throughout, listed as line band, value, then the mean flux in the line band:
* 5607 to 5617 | 0.91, 26.3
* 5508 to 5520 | 0.51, 27.6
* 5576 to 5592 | 1.25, 26.7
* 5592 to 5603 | -0.56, 30.4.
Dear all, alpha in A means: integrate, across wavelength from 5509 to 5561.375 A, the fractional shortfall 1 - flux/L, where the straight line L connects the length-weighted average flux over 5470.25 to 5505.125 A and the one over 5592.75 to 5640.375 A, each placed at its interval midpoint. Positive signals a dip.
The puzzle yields 2.6 A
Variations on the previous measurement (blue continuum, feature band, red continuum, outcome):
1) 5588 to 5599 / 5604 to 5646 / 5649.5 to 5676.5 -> 1.44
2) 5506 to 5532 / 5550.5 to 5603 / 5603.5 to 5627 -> -0.45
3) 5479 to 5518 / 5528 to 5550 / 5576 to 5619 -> 0.35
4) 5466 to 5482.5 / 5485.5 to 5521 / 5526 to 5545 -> 0.38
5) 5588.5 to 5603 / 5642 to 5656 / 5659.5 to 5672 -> 1.00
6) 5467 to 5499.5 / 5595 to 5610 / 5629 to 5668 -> 0.51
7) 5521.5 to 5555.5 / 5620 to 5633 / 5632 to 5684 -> -1.05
